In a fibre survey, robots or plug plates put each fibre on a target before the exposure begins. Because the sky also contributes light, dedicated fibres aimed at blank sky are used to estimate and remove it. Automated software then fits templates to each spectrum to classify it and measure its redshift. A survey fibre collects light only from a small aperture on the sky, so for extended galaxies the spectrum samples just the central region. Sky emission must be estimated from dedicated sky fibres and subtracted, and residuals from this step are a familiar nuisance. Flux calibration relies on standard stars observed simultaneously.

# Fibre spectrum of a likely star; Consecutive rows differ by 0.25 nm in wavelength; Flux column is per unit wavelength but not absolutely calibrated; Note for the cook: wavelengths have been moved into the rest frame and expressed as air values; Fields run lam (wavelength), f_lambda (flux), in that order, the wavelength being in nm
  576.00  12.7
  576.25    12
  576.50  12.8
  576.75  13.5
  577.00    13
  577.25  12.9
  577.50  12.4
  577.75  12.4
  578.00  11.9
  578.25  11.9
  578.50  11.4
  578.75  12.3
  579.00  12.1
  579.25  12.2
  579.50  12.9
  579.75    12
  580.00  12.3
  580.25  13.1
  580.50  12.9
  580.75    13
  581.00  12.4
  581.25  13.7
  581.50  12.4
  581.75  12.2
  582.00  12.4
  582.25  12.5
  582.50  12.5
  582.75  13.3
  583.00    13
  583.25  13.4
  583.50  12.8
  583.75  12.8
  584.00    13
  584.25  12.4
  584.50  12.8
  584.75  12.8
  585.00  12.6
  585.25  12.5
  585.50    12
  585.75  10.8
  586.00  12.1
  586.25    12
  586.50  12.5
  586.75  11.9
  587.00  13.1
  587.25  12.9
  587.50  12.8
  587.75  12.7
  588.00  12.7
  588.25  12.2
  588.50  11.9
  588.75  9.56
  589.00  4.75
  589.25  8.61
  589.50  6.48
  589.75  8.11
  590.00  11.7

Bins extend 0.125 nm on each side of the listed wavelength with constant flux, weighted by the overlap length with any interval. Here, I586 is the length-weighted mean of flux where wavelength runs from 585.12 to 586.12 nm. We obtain 11.9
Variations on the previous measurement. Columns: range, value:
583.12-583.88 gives 13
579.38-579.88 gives 12.4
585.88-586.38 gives 12.1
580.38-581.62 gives 12.9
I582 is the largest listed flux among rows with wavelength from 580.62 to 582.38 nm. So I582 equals 13.7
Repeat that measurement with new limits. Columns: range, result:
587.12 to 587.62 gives 12.9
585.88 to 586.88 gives 12.5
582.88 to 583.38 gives 13.4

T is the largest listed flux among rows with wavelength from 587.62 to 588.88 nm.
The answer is 12.7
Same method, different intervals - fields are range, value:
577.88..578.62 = 11.9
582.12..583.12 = 13.3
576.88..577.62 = 13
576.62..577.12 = 13.5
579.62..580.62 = 13.1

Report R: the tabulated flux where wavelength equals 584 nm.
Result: 13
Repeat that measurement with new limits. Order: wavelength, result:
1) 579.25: 12.2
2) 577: 13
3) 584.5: 12.8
